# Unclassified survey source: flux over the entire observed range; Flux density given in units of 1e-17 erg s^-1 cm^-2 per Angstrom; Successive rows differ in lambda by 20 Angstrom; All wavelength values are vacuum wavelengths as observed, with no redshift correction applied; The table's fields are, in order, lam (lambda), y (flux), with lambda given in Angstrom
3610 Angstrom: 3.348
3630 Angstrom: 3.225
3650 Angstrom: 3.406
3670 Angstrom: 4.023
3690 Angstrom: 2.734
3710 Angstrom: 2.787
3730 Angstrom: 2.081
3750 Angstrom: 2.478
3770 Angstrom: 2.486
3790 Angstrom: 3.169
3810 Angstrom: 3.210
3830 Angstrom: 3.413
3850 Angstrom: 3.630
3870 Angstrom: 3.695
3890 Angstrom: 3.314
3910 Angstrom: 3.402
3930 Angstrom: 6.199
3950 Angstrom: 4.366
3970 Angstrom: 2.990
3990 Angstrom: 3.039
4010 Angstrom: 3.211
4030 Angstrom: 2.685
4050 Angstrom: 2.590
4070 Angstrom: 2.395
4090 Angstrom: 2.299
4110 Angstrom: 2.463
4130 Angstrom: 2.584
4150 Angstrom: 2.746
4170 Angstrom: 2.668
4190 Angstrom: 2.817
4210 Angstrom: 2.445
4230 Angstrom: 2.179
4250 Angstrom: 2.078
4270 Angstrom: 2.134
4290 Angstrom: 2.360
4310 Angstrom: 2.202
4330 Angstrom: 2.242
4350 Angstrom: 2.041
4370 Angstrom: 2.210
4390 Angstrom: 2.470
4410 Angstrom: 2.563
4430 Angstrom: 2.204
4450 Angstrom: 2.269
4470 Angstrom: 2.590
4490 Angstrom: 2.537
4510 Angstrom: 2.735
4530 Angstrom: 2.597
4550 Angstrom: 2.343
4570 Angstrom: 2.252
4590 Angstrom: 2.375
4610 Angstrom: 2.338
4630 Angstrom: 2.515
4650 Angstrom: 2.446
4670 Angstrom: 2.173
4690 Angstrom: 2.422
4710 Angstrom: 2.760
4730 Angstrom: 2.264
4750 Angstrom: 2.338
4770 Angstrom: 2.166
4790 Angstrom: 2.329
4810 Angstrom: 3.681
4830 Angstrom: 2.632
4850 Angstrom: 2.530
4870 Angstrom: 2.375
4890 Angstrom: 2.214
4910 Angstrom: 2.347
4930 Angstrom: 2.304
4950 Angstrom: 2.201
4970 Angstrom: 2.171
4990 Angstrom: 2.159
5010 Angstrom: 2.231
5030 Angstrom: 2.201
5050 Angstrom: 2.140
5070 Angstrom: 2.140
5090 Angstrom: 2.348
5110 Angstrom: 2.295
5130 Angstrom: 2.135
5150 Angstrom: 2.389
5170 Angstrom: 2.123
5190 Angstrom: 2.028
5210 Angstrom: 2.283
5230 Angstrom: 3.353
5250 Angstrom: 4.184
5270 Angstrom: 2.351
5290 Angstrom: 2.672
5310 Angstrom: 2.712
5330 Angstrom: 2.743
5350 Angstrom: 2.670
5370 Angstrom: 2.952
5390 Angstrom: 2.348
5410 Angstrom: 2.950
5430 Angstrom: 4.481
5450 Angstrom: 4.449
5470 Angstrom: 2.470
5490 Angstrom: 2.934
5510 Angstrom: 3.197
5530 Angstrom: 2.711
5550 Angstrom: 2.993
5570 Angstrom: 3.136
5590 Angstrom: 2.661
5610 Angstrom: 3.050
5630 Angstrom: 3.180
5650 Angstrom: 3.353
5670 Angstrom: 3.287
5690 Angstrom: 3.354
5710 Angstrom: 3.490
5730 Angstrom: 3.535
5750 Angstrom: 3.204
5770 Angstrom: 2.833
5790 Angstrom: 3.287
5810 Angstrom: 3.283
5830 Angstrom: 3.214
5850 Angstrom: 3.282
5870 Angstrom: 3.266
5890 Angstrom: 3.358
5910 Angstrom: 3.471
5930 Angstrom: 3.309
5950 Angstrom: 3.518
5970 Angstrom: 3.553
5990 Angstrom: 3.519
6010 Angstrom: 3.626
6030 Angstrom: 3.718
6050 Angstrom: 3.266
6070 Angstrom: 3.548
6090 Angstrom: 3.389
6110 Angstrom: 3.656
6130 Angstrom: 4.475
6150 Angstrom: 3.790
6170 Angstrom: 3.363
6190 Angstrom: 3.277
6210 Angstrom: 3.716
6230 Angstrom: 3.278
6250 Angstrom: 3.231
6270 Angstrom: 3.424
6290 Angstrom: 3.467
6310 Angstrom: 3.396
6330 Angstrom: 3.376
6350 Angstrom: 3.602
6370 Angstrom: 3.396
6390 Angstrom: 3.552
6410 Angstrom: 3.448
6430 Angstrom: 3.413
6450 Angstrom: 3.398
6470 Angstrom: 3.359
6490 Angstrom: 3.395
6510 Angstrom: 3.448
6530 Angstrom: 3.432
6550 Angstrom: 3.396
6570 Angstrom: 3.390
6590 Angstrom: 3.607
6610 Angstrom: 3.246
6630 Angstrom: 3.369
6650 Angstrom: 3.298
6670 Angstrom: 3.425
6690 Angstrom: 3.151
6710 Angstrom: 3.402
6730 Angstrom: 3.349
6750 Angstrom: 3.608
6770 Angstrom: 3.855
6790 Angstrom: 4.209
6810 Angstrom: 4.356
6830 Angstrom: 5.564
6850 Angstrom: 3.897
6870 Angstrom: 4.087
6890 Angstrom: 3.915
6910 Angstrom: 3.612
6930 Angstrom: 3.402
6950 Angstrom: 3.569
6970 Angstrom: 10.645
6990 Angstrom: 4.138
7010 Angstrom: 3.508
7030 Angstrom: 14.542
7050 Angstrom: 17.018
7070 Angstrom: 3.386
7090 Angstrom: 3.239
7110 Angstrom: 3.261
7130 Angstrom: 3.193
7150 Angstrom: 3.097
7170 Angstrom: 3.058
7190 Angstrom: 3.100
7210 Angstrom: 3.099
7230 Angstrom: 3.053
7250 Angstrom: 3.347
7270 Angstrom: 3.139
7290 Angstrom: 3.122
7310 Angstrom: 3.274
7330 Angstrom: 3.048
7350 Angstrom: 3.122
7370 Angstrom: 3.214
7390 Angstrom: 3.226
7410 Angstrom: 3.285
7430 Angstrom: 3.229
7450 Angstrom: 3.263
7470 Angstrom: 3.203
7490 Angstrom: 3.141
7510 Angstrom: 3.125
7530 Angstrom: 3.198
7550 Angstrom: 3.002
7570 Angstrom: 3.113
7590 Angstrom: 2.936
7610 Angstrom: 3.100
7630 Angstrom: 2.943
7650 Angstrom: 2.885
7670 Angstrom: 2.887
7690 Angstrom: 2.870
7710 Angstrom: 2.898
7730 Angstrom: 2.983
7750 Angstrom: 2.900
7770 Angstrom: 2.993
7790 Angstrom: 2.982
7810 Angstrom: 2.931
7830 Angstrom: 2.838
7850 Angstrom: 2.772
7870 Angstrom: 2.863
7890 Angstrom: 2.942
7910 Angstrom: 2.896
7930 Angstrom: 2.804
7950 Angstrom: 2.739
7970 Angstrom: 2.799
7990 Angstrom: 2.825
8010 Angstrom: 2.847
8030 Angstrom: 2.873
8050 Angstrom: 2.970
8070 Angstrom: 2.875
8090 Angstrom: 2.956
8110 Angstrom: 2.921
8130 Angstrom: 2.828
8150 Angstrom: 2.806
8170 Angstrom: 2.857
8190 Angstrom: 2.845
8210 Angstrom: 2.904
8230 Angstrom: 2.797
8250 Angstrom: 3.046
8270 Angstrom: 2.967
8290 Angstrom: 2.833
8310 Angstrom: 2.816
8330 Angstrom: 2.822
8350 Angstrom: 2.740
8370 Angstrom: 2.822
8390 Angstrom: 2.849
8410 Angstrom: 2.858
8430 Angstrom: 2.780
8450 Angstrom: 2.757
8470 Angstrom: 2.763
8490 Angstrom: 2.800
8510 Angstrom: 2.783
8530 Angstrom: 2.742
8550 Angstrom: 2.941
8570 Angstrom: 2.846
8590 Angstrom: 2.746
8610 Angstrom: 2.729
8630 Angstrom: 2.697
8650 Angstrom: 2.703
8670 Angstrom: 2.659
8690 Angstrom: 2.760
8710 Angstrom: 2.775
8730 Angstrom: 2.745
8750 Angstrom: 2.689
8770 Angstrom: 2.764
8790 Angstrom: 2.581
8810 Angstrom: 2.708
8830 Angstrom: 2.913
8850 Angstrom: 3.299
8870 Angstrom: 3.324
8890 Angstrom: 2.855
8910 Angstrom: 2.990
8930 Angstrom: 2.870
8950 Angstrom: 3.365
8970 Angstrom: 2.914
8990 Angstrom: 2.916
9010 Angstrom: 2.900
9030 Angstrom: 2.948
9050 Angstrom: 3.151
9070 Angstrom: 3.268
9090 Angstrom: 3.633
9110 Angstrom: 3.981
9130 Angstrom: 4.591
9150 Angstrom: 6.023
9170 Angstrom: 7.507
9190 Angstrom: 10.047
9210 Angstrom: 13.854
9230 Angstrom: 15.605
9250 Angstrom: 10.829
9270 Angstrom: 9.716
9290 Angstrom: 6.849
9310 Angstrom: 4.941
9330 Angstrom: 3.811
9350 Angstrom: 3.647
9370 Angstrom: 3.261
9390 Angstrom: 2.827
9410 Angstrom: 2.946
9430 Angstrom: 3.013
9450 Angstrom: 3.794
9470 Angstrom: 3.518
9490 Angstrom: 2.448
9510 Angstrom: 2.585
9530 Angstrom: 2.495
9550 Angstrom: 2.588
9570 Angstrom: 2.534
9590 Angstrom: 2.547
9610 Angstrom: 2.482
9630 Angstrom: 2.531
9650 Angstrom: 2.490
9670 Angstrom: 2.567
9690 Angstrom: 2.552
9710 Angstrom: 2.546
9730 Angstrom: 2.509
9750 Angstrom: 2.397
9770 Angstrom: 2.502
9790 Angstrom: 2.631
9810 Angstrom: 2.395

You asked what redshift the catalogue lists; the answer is 0.41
